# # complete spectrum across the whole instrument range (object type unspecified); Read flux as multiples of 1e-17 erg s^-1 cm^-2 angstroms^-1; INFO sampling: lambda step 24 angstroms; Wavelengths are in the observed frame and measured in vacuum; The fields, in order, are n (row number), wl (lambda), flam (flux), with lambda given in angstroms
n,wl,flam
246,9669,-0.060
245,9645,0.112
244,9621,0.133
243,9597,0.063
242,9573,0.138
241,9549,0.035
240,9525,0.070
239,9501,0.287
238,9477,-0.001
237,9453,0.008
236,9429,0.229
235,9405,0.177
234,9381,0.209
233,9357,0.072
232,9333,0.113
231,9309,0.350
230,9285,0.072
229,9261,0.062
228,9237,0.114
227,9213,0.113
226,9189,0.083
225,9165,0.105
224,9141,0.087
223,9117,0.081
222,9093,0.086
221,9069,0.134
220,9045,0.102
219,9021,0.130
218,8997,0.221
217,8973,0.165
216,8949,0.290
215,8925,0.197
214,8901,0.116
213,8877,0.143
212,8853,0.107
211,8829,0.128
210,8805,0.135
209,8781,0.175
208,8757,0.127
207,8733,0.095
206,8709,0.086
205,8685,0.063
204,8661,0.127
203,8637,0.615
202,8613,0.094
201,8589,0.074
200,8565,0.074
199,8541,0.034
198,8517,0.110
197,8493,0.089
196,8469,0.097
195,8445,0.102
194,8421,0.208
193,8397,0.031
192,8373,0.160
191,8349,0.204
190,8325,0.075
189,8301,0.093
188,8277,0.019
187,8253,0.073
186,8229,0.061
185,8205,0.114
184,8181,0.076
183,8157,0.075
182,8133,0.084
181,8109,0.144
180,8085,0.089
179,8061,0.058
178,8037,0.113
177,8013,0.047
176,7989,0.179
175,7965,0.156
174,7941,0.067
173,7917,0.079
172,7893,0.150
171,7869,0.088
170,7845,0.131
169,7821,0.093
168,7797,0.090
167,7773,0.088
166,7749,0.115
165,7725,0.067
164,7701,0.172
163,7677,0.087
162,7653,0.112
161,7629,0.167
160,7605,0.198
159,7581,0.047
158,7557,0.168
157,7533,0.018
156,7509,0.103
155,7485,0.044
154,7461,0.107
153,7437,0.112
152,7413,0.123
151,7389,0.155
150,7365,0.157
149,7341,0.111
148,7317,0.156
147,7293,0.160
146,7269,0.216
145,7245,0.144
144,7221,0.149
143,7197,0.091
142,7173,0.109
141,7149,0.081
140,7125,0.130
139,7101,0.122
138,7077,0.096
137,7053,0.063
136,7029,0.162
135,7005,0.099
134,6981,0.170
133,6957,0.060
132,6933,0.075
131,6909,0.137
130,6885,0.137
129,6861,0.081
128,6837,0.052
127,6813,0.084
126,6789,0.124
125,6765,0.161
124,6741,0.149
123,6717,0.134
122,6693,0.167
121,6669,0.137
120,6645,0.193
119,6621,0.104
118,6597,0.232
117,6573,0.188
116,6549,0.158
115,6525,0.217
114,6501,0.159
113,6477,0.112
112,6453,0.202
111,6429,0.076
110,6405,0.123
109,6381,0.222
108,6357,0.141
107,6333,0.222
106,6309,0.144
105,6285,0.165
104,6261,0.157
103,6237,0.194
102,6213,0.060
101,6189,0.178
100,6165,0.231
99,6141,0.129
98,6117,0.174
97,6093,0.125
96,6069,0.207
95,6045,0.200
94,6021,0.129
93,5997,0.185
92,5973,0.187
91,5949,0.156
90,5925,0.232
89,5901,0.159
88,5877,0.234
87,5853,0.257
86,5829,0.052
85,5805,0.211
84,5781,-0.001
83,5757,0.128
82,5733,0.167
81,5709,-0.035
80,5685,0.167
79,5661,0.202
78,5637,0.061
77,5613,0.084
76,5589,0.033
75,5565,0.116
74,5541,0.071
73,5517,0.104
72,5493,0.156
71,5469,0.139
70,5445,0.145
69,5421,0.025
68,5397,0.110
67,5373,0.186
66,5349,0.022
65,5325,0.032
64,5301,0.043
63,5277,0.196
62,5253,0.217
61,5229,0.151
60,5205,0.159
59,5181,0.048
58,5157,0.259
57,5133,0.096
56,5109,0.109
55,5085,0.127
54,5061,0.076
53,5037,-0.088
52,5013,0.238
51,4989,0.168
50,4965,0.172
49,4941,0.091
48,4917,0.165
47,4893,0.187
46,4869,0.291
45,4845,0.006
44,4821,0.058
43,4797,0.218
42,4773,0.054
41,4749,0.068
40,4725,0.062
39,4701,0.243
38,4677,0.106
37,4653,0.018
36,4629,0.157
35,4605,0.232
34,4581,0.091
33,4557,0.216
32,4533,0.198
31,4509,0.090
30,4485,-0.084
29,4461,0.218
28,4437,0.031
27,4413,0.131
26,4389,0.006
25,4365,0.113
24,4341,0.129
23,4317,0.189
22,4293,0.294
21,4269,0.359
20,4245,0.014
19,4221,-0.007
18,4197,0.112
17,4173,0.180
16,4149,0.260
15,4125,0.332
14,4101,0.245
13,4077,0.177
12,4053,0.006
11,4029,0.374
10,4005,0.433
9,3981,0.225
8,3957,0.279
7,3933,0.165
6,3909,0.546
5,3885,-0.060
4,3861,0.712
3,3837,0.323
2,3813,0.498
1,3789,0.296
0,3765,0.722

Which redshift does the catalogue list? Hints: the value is 1.315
